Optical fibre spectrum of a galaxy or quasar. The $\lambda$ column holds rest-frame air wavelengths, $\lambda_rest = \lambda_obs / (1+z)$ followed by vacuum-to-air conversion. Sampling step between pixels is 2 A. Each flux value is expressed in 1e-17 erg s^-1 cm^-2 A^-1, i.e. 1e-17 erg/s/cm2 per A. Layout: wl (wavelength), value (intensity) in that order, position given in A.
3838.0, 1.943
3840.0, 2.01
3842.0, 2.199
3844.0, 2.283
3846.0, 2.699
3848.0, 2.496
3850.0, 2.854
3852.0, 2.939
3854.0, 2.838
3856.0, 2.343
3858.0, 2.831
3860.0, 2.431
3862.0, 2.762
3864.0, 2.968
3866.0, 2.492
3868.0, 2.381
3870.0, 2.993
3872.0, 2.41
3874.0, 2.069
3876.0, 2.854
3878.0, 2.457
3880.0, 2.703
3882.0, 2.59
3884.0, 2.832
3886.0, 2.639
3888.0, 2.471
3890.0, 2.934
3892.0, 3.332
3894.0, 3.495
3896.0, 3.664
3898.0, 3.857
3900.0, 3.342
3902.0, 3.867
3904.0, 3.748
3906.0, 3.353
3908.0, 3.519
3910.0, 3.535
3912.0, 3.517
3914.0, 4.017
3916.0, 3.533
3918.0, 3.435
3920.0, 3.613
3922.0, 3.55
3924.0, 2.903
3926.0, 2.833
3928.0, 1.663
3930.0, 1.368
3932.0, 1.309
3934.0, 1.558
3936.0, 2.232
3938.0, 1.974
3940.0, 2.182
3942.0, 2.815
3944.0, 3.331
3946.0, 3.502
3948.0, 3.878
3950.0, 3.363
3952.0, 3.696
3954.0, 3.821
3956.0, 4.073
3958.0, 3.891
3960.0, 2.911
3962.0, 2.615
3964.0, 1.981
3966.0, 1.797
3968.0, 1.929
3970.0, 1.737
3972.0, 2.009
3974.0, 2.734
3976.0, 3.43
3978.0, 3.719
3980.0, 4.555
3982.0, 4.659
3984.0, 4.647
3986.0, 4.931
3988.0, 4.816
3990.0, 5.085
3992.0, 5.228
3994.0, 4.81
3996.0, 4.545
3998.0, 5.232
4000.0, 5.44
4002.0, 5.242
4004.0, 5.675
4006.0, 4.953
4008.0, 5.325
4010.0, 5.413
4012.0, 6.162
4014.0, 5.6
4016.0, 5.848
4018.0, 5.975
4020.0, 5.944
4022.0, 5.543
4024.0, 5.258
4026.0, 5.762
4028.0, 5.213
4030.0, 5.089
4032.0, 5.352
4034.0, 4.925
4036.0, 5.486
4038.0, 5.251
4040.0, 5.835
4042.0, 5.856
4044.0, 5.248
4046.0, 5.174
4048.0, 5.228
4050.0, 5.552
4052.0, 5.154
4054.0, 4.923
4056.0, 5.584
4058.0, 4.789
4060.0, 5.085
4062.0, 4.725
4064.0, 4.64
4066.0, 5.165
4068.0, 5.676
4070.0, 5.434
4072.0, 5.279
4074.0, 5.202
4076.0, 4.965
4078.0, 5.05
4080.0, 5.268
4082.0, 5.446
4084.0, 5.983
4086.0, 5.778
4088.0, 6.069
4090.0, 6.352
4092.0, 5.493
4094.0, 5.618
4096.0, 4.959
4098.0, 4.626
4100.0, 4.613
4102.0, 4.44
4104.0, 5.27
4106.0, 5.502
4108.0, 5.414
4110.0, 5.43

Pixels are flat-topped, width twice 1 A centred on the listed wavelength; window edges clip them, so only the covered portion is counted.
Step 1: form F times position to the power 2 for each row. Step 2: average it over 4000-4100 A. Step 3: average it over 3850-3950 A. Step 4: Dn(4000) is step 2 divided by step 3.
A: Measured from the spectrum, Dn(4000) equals 2.00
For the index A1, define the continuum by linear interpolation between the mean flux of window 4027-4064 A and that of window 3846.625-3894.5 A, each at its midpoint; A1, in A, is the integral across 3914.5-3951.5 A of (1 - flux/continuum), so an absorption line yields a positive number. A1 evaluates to 8.7 A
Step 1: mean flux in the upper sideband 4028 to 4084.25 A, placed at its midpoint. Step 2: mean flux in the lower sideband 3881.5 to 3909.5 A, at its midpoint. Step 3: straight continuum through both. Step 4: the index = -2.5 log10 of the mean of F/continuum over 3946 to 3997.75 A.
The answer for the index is 0.16 mag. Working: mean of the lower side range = 3.28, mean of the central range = 3.65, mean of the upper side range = 5.25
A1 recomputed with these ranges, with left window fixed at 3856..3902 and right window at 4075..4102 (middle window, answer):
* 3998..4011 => -2.9 A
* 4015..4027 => -3.1 A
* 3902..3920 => -2.0 A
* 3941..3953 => 0.8 A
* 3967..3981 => 4.0 A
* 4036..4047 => -1.5 A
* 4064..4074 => -0.3 A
